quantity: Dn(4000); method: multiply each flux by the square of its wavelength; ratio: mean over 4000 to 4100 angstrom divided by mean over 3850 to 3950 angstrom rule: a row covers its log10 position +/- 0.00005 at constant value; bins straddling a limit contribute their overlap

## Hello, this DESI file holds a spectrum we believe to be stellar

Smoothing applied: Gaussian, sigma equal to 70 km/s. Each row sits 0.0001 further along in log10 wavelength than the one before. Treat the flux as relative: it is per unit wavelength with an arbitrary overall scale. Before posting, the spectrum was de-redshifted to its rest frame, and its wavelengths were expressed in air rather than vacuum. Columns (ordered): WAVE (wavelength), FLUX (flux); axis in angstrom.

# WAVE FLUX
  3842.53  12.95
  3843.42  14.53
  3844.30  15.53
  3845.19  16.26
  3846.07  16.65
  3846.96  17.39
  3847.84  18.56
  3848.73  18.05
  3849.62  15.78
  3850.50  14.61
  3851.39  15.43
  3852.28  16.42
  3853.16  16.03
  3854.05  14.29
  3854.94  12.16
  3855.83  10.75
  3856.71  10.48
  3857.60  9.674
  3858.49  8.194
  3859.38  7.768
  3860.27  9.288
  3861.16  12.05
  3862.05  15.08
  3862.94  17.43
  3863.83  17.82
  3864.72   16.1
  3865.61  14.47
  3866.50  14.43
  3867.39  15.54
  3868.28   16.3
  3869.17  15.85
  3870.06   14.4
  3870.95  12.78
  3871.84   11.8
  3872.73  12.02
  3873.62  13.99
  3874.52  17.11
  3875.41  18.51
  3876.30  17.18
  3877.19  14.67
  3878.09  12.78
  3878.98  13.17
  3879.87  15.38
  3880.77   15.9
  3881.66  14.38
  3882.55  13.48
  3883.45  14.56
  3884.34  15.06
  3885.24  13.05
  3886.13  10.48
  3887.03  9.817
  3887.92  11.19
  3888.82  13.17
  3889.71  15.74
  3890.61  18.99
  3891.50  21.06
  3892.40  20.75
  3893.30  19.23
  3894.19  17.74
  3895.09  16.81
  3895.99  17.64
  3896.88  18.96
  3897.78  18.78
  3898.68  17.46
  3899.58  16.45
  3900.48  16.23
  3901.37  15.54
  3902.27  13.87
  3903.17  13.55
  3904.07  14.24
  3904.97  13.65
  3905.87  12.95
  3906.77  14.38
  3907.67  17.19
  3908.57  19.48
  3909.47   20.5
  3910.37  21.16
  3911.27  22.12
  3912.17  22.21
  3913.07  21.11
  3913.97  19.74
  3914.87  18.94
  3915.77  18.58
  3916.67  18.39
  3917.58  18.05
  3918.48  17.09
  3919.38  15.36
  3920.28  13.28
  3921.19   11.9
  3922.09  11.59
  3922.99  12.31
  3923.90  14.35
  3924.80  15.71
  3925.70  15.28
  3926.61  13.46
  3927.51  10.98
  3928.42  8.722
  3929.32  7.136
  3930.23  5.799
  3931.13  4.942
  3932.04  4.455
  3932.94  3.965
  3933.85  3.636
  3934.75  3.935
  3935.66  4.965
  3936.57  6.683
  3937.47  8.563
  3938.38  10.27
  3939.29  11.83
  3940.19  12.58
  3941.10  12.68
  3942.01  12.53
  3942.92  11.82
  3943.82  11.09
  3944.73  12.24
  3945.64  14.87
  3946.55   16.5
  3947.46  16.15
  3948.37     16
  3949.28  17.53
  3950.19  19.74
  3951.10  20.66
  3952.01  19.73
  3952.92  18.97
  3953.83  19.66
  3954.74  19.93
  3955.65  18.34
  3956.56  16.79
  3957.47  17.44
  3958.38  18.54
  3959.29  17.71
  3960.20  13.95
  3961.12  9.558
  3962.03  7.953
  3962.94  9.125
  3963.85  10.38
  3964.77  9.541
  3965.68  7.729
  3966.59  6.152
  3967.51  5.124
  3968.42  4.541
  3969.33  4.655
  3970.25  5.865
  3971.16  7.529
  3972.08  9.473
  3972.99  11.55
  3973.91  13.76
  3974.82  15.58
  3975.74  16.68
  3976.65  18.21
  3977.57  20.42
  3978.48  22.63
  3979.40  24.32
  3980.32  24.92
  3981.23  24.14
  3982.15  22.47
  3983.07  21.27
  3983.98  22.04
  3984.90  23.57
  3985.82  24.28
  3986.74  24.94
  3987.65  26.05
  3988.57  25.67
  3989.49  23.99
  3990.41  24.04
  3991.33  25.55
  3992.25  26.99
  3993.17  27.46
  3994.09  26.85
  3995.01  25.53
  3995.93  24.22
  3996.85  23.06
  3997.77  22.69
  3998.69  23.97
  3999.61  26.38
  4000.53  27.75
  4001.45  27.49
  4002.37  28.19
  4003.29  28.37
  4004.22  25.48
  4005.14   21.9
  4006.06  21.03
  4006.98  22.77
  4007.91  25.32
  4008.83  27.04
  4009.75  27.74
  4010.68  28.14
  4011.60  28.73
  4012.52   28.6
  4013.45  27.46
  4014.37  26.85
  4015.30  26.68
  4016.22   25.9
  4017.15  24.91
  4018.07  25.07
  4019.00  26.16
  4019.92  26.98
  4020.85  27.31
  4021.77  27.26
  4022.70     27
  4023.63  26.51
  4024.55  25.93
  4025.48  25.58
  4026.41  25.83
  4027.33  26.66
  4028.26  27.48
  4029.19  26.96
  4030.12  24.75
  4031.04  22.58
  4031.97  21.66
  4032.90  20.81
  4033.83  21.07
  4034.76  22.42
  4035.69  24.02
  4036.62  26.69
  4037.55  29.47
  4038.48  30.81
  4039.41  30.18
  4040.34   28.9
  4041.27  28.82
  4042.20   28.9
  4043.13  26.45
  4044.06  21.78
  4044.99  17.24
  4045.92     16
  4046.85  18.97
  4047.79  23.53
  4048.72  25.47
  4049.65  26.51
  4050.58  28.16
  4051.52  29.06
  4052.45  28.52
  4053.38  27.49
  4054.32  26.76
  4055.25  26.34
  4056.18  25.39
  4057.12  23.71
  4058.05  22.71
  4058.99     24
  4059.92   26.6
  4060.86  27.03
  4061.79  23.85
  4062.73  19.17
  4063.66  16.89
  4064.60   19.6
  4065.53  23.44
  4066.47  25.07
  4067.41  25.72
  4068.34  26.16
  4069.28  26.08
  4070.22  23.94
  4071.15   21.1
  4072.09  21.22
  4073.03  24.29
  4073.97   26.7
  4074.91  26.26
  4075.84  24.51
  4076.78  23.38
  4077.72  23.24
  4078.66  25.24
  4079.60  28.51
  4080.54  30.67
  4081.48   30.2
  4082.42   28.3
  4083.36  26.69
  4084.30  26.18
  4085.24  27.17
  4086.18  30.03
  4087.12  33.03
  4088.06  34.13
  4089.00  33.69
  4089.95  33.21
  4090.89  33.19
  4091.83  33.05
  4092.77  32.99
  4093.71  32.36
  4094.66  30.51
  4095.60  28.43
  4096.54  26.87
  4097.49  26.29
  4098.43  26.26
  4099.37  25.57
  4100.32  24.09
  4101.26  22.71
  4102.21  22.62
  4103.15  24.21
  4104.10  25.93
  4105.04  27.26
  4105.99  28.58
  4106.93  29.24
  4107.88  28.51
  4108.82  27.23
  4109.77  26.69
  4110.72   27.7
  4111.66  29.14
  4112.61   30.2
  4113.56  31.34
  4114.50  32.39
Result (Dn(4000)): 2.0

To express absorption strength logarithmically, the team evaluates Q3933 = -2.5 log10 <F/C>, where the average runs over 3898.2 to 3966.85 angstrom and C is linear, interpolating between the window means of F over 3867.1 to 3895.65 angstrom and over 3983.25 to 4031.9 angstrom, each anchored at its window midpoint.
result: 0.343 mag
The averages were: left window 15.1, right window 25.7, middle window 13.9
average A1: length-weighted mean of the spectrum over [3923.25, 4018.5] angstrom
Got 17.7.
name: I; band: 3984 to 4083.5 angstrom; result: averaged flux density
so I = 25.3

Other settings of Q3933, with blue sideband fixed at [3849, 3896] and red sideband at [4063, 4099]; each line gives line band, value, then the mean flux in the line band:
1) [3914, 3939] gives 0.49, 11.2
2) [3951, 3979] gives 0.44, 13.4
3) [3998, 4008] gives -0.13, 25.3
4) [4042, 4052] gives 0.06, 23.7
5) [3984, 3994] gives -0.17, 25.2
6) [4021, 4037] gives -0.04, 24.9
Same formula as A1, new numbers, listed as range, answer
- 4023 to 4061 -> 25.3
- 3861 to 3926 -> 15.9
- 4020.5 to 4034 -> 25.2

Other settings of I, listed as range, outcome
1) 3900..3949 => 13.4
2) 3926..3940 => 7.48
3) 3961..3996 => 17.6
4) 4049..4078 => 24.6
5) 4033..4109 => 26.2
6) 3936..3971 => 12.9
